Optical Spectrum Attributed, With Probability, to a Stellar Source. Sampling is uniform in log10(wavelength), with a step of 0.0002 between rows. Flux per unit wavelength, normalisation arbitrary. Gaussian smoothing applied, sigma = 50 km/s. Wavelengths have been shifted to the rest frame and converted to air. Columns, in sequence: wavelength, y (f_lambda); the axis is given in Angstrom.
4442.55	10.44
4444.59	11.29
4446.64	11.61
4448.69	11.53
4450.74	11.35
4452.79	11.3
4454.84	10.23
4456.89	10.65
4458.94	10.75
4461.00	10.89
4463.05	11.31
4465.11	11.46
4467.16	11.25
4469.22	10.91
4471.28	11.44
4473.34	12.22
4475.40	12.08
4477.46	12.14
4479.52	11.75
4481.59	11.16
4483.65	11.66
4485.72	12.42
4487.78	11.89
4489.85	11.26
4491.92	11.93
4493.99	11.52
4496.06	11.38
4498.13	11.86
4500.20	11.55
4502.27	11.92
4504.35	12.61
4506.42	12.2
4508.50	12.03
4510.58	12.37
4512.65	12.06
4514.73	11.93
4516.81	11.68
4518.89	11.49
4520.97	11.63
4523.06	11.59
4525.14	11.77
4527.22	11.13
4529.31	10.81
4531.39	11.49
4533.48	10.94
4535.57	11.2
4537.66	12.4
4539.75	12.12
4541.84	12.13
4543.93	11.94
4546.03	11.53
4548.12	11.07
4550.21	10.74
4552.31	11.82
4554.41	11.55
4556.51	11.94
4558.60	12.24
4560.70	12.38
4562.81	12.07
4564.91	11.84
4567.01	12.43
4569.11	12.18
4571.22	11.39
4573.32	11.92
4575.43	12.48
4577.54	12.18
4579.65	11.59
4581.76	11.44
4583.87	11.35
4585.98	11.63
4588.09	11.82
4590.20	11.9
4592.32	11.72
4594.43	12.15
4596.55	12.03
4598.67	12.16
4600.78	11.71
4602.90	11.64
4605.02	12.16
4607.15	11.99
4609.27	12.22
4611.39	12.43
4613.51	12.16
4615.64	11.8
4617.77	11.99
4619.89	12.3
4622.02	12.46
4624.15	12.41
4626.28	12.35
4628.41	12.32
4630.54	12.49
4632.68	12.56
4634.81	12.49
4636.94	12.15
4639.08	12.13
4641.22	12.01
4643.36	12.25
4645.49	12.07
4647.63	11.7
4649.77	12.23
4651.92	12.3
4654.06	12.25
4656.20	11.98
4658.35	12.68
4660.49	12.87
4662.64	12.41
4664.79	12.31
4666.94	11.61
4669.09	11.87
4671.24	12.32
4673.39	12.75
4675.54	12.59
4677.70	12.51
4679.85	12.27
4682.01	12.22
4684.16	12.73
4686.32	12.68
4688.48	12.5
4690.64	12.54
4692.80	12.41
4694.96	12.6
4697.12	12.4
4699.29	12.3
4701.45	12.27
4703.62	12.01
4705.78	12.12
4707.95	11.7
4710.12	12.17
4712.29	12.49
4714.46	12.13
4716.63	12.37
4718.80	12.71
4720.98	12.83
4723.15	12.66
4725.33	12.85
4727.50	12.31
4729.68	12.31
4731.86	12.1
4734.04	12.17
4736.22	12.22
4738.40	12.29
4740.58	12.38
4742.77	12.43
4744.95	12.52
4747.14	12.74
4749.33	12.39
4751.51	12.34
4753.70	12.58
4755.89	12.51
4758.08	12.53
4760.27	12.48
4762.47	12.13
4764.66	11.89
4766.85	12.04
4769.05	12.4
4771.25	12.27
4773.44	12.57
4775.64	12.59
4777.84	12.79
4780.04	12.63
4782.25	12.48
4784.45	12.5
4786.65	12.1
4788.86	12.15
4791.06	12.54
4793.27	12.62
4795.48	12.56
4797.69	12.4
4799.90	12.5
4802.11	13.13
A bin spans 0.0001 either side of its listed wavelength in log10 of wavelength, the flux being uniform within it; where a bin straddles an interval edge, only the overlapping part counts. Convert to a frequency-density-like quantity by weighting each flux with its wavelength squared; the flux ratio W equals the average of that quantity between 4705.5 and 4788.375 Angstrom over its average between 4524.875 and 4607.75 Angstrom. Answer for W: 1.14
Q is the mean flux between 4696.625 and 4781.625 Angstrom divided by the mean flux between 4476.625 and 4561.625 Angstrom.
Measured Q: 1.05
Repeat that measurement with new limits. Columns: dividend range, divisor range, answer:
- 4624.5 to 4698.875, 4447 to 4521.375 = 1.06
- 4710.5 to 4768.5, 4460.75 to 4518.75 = 1.05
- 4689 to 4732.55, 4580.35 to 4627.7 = 1.03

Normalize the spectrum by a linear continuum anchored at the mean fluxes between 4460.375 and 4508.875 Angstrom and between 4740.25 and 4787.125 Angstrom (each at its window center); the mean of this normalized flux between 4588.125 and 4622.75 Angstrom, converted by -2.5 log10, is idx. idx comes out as 0.00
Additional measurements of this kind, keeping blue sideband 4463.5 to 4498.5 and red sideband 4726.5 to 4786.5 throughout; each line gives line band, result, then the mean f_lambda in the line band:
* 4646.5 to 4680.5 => -0.01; 12.3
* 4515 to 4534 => 0.03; 11.4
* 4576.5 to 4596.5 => 0.02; 11.8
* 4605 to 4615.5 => -0.01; 12.2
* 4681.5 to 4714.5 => -0.01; 12.3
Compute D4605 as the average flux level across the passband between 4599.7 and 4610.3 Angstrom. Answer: 11.9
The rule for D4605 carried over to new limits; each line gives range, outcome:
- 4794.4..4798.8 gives 12.5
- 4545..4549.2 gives 11.3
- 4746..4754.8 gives 12.5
